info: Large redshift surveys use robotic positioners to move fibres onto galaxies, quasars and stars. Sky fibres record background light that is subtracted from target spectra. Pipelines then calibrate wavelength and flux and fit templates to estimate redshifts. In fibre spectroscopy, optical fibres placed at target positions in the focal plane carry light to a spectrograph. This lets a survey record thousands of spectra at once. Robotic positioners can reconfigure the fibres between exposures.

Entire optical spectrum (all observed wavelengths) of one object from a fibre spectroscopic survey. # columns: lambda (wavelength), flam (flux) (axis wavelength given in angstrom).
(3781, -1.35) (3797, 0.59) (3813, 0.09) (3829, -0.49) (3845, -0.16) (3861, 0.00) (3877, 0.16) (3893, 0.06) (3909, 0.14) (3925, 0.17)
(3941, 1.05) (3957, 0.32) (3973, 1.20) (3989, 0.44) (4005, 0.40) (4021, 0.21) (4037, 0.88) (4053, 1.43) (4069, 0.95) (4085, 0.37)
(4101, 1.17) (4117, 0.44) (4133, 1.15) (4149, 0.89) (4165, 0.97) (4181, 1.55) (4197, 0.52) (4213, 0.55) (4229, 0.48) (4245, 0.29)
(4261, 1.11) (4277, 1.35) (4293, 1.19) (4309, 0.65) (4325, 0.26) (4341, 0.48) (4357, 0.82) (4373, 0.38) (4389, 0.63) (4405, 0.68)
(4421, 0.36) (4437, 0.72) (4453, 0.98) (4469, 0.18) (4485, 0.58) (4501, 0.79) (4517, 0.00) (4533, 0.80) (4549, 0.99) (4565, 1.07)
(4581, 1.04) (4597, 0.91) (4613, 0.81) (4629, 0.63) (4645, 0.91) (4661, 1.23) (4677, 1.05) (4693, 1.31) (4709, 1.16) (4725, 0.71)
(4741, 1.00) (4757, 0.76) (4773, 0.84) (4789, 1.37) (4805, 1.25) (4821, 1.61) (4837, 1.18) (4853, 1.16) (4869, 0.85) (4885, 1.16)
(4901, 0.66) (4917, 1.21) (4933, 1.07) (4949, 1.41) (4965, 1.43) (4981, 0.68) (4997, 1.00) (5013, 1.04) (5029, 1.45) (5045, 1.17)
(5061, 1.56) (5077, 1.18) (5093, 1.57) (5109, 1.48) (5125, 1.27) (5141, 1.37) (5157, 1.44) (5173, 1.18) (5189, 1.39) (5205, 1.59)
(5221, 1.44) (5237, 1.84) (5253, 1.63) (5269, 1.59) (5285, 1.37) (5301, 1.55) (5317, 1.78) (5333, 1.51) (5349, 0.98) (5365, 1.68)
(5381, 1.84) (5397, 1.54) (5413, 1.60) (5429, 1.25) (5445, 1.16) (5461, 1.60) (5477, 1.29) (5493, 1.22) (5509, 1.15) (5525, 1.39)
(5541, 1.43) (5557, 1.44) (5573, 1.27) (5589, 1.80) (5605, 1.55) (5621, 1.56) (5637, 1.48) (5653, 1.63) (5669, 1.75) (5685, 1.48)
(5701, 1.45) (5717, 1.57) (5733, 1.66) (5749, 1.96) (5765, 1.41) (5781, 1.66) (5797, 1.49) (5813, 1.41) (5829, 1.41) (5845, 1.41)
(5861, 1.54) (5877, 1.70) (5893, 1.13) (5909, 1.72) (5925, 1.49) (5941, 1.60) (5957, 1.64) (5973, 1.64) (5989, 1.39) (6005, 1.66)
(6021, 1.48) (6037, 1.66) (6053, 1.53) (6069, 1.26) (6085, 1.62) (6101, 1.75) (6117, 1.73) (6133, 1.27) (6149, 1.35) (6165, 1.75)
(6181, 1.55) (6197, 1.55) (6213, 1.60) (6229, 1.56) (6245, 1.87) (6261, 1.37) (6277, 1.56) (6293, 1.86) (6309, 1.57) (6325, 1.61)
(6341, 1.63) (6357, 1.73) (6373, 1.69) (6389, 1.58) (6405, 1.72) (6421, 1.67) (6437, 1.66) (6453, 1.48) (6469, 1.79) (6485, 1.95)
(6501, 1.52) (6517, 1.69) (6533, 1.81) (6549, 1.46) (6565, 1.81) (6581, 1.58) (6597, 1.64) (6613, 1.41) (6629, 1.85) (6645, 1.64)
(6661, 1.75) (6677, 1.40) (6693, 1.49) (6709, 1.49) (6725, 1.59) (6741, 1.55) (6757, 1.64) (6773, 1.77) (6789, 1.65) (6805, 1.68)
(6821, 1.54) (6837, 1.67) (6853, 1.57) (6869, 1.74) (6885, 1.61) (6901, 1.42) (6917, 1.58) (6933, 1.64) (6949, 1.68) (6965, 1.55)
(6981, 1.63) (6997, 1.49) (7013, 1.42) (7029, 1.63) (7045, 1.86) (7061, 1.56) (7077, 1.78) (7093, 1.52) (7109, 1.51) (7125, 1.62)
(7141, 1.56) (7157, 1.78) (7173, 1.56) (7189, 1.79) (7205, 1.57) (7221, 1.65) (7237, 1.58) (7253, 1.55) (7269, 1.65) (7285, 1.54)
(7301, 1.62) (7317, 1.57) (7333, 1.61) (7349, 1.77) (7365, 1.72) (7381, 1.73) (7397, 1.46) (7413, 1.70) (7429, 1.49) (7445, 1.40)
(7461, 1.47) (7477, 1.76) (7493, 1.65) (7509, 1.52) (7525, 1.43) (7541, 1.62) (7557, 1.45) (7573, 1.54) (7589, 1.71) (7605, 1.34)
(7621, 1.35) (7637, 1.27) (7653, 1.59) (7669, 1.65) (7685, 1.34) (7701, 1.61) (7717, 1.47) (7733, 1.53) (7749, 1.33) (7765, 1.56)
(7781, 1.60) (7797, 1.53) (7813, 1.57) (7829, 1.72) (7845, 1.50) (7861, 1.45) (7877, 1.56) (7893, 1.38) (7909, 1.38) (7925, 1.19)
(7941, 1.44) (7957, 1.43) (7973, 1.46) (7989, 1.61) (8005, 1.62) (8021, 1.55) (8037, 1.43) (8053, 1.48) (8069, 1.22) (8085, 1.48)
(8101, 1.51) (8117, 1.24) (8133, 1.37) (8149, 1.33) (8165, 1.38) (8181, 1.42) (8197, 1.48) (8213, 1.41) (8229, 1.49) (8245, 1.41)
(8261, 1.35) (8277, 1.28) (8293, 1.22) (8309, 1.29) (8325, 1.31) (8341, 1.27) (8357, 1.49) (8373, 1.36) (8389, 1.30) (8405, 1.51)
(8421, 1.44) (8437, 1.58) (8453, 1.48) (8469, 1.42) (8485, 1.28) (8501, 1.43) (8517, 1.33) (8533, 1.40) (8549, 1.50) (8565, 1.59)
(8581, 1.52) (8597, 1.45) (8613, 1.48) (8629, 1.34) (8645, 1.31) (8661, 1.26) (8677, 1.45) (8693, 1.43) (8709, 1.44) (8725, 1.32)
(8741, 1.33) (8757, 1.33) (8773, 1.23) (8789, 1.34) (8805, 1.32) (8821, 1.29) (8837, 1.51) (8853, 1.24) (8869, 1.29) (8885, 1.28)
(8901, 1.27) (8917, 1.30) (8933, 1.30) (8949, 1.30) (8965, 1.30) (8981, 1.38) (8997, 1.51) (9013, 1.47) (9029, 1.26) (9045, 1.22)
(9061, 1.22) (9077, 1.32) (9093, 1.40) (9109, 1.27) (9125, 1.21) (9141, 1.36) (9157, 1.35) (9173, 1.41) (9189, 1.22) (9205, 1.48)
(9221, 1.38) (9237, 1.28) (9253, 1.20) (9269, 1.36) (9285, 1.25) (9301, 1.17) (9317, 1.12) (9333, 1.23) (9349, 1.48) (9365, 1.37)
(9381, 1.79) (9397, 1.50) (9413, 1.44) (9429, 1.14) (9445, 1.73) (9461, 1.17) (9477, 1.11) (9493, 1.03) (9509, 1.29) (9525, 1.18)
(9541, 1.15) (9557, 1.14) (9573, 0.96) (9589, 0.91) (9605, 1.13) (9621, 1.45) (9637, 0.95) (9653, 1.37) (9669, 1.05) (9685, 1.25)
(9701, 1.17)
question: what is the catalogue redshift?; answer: 0.14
